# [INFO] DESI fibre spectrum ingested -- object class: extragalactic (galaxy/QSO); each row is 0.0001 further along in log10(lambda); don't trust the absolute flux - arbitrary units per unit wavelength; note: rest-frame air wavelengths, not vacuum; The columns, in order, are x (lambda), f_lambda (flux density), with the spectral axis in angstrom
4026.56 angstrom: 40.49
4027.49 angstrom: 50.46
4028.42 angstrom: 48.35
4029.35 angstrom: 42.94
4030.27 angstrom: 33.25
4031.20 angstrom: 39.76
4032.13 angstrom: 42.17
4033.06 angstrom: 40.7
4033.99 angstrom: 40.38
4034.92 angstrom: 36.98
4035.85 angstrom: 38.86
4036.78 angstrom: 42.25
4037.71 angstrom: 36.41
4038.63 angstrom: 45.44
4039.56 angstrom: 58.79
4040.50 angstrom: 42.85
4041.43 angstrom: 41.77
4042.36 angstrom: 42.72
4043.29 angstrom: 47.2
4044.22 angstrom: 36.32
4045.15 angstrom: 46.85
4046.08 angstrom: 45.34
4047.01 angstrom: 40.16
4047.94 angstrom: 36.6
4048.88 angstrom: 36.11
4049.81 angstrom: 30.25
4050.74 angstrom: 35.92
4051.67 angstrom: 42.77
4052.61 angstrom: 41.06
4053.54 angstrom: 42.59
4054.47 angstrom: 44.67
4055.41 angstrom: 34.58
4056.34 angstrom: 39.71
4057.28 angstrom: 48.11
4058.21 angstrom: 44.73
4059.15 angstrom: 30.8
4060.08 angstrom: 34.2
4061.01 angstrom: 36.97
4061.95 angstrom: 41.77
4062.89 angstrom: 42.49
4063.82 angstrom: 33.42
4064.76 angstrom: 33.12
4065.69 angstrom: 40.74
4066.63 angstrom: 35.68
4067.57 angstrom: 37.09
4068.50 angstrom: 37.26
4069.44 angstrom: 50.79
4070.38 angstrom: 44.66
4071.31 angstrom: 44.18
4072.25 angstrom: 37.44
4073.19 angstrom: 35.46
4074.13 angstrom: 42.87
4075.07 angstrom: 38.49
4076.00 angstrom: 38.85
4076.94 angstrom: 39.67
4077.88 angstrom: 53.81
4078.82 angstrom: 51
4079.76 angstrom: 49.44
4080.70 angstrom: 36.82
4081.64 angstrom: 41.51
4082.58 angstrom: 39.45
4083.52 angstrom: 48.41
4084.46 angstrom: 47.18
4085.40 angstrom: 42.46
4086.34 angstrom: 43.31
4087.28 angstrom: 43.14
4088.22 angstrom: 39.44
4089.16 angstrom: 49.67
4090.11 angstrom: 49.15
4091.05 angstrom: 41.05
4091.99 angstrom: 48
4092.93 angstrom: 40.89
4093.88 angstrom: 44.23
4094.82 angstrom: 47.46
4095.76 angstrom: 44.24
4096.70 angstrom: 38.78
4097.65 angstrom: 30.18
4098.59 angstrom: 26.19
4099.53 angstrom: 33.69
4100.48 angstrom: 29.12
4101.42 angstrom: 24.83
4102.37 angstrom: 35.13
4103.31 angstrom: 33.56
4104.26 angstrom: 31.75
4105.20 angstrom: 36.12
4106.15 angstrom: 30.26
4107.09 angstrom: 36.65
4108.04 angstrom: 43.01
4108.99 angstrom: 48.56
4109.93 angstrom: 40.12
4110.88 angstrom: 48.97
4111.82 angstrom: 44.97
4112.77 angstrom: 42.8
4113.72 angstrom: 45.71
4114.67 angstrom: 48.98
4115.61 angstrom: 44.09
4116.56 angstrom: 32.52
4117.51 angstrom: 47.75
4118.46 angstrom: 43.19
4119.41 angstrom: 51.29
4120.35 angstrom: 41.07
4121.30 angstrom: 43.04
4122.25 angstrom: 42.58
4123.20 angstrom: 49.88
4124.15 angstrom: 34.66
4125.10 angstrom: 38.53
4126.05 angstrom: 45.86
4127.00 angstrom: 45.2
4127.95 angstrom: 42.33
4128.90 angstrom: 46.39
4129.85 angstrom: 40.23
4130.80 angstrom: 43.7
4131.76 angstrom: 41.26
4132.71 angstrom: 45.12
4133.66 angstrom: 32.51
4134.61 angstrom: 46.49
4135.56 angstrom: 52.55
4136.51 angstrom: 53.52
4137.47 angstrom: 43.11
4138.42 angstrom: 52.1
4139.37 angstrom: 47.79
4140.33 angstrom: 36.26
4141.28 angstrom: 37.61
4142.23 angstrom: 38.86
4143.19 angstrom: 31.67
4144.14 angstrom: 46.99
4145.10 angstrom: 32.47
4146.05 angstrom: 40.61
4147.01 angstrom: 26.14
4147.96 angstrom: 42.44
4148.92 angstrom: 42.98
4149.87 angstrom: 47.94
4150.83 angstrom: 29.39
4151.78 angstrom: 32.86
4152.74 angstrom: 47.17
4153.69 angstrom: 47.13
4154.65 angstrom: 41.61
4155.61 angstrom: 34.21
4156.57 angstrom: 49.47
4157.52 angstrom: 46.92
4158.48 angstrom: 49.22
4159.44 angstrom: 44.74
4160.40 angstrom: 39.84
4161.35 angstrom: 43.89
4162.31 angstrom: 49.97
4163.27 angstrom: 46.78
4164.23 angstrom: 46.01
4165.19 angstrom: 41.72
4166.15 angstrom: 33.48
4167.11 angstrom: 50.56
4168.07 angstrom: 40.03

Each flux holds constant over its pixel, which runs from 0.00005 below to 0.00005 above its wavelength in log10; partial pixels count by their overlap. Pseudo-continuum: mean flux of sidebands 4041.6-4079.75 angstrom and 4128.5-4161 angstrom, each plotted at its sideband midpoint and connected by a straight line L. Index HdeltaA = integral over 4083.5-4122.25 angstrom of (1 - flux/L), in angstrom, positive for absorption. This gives 0.4 angstrom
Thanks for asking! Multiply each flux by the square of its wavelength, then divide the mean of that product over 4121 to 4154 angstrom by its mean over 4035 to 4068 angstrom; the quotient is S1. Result 1.1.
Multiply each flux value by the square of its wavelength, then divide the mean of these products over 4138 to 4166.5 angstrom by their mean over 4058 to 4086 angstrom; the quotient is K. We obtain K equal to 1.06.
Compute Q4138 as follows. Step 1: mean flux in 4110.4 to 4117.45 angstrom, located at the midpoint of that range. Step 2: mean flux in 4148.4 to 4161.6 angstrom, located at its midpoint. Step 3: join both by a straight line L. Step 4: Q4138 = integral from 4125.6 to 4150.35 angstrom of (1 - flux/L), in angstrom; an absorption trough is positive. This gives 0.5 angstrom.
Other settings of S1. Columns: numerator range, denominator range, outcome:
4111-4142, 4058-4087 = 1.10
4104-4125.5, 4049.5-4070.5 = 1.10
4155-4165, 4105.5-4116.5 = 1.08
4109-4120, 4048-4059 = 1.16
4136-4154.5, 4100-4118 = 1.06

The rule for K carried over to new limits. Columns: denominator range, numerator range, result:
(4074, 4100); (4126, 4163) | 1.03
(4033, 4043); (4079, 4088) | 1.05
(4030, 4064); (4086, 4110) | 0.98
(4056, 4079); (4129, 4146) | 1.09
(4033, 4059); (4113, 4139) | 1.11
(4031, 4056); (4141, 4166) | 1.06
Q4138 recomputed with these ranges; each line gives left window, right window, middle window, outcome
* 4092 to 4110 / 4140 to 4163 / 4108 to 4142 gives -4.59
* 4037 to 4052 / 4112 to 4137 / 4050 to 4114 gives 3.42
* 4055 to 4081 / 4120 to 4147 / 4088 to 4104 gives 1.09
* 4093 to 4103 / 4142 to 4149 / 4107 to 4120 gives -2.95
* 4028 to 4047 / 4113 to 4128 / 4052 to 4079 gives 1.48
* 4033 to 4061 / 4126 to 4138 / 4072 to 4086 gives -0.26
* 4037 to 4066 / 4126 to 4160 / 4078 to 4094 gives -1.34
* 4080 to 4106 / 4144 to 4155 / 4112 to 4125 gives -1.33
